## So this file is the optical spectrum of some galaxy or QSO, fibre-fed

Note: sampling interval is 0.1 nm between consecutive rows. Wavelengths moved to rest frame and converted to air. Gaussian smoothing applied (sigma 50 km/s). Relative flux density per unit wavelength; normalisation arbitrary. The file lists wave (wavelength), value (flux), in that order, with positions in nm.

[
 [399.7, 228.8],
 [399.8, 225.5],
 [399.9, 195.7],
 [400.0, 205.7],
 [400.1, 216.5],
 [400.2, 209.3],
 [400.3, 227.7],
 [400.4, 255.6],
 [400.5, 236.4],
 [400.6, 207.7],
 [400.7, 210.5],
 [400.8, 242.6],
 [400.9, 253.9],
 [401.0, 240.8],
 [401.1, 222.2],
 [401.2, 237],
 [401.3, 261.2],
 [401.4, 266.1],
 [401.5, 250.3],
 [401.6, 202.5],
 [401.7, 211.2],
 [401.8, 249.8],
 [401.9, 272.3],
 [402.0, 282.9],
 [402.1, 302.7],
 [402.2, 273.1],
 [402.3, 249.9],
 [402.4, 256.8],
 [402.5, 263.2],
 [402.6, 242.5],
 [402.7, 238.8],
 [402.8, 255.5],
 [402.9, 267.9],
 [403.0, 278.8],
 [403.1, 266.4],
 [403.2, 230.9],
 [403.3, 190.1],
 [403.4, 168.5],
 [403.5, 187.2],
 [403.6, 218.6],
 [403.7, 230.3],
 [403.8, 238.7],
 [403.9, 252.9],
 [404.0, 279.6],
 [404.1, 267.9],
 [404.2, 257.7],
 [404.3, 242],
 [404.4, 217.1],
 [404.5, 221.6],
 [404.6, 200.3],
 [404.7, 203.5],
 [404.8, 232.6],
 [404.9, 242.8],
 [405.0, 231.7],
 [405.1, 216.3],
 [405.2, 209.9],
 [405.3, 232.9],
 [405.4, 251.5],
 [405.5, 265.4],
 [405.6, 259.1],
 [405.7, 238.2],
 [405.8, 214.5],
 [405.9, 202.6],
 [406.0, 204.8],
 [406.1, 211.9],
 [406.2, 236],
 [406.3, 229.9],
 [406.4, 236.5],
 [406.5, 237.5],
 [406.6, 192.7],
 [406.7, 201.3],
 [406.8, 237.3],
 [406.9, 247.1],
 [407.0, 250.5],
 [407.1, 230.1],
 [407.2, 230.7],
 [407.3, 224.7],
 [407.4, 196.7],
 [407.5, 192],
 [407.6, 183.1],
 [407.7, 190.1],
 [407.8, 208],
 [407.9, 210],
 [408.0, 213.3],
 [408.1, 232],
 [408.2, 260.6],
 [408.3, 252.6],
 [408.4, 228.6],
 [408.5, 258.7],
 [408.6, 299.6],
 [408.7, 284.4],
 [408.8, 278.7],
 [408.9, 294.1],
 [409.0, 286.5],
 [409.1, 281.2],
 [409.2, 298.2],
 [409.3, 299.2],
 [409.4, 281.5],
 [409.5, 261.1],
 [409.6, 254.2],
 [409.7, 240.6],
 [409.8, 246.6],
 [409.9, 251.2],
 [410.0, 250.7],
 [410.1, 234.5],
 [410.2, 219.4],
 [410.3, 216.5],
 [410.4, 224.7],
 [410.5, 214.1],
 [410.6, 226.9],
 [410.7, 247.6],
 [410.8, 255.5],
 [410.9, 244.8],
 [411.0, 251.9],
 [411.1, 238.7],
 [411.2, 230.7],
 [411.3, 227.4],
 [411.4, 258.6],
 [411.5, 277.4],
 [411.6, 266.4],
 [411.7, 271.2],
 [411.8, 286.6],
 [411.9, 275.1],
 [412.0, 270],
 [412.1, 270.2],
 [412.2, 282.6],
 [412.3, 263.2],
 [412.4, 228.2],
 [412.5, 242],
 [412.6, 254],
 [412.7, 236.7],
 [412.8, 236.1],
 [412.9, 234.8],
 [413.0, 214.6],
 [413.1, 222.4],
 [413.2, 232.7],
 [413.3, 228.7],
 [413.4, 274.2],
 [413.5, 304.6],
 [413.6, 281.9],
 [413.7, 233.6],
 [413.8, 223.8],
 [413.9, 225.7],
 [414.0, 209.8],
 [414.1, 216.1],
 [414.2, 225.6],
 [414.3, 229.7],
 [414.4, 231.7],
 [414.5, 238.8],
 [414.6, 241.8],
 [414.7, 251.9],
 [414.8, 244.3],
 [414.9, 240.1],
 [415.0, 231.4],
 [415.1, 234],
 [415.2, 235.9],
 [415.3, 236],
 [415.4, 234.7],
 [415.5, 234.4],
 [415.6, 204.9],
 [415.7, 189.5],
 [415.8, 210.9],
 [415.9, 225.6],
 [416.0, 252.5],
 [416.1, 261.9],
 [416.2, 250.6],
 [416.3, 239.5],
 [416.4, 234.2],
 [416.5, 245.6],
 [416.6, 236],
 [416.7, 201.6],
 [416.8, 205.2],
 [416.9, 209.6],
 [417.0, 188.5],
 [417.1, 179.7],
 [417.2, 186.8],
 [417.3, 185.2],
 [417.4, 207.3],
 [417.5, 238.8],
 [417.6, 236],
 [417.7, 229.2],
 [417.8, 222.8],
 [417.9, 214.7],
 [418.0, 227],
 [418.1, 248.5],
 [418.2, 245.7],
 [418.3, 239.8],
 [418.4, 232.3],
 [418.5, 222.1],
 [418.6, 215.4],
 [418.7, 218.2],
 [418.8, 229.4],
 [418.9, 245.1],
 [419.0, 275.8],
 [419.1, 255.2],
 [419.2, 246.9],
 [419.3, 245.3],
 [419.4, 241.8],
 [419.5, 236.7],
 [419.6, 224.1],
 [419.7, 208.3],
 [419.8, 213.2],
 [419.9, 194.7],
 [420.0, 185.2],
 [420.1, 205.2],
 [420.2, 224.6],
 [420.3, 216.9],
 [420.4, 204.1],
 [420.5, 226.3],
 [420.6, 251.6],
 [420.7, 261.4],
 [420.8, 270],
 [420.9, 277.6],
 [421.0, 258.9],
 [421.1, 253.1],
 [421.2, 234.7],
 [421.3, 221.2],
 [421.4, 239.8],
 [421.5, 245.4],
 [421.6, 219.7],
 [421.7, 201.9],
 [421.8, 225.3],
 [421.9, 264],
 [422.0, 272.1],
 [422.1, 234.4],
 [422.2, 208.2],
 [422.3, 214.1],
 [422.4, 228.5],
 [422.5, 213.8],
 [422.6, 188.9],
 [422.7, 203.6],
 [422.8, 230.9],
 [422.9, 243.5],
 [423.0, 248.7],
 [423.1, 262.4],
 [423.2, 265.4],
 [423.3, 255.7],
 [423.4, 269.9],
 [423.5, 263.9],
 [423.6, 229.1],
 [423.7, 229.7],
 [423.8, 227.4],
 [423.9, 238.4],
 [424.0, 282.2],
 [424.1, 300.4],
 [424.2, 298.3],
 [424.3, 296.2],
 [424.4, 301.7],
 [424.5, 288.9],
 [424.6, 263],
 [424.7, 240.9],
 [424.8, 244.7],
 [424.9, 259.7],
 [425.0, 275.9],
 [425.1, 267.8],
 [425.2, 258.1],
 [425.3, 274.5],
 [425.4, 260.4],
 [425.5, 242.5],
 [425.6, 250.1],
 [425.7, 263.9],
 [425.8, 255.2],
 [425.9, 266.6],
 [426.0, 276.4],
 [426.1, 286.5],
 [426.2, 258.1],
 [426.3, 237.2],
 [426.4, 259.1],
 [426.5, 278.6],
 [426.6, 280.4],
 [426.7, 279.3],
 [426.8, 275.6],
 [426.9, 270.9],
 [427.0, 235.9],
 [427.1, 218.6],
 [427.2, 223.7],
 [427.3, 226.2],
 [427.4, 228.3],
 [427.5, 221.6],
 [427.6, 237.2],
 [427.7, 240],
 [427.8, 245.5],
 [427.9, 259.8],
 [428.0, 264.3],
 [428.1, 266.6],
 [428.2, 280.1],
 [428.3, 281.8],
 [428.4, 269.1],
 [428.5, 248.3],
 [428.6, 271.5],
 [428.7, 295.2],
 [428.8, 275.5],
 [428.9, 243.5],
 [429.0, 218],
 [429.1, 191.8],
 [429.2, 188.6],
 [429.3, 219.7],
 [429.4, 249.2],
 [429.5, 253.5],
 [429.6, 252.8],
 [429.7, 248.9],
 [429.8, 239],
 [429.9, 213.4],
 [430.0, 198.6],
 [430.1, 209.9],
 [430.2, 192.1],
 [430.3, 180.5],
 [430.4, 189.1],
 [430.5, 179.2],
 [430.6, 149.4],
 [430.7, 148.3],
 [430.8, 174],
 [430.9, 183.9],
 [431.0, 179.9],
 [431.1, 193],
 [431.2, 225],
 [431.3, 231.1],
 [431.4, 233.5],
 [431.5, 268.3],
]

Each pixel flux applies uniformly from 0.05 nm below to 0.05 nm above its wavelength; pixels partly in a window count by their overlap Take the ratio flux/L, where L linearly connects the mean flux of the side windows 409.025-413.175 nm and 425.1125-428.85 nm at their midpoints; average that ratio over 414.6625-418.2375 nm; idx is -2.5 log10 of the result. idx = 0.128 mag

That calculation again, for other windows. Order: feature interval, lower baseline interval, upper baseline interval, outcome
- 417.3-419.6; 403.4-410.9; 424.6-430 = 0.052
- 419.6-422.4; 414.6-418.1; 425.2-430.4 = 0.015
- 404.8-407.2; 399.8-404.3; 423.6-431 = 0.052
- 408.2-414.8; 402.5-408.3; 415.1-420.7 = -0.109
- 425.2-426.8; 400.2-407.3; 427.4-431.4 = -0.165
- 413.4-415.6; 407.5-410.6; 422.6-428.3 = 0.053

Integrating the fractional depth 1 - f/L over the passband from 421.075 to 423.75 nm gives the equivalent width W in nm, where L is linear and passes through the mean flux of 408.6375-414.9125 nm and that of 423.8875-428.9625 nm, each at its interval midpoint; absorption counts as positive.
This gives 0.24 nm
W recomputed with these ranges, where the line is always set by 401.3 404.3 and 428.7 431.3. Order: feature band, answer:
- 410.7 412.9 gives -0.19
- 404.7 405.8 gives 0.04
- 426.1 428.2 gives -0.37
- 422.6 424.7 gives -0.38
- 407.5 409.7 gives -0.13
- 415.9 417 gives -0.01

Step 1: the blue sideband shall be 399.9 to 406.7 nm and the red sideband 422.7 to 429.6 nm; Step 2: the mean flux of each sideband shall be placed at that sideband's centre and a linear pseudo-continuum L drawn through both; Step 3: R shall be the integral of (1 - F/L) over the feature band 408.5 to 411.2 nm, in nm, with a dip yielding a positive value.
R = -0.17 nm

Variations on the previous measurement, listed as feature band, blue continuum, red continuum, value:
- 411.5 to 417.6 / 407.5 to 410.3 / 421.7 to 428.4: 0.37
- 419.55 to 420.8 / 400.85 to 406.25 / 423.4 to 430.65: 0.13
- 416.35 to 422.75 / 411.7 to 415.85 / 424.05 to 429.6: 0.54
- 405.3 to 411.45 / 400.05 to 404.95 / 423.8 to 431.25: 0.02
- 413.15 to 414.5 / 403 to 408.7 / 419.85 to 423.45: -0.05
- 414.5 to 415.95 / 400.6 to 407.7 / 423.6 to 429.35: 0.09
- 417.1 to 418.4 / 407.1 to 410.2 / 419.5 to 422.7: 0.06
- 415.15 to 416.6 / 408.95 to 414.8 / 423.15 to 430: 0.10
